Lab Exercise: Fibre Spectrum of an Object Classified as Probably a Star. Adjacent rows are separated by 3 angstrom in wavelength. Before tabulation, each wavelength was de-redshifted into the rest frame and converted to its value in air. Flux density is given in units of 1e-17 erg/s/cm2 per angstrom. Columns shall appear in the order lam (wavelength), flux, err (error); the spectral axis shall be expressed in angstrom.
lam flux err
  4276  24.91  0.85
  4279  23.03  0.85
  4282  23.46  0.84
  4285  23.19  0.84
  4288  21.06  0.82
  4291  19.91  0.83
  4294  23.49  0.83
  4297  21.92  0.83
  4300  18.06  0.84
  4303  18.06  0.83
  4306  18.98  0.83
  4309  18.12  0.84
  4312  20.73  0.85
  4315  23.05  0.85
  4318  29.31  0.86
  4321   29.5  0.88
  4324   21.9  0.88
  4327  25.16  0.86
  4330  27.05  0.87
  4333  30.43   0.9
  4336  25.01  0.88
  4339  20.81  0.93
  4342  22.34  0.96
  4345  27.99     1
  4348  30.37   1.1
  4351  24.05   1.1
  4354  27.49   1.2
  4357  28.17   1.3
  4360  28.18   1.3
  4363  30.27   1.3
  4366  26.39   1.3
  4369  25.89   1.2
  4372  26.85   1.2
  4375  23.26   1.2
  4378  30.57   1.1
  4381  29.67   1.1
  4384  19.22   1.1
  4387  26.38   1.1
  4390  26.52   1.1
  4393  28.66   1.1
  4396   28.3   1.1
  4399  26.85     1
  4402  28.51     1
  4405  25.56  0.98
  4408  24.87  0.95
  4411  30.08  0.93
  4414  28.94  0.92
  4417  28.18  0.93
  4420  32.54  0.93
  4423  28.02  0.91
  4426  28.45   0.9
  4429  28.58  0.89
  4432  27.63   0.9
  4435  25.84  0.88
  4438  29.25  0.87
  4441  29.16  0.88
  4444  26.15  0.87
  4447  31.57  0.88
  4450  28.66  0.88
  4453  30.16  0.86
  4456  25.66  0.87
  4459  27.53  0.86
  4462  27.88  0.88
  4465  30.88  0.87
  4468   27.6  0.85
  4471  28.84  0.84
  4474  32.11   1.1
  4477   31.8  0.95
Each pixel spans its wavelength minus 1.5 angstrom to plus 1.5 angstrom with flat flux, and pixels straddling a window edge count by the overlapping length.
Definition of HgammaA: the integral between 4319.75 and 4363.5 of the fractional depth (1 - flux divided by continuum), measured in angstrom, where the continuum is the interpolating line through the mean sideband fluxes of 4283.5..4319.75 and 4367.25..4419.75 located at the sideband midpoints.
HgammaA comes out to -4.8 angstrom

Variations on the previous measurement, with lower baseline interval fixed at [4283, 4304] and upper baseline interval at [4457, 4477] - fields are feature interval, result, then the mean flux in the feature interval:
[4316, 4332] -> -3.00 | 26.6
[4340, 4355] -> -1.71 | 26.2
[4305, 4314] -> 0.92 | 19.5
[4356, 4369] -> -2.01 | 28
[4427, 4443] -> -0.19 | 28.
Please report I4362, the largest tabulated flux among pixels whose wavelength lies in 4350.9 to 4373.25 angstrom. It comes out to 30.27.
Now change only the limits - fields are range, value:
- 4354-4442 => 32.54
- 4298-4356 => 30.43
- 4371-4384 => 30.57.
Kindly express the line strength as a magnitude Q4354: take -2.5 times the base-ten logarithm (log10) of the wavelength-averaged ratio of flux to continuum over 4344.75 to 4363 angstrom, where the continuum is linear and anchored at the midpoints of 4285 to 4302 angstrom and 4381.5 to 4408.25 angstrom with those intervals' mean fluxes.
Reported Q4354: -0.16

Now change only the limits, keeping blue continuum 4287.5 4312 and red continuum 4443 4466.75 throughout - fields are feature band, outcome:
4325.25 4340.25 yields -0.18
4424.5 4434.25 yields -0.03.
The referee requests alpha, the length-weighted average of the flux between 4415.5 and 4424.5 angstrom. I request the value 29.6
